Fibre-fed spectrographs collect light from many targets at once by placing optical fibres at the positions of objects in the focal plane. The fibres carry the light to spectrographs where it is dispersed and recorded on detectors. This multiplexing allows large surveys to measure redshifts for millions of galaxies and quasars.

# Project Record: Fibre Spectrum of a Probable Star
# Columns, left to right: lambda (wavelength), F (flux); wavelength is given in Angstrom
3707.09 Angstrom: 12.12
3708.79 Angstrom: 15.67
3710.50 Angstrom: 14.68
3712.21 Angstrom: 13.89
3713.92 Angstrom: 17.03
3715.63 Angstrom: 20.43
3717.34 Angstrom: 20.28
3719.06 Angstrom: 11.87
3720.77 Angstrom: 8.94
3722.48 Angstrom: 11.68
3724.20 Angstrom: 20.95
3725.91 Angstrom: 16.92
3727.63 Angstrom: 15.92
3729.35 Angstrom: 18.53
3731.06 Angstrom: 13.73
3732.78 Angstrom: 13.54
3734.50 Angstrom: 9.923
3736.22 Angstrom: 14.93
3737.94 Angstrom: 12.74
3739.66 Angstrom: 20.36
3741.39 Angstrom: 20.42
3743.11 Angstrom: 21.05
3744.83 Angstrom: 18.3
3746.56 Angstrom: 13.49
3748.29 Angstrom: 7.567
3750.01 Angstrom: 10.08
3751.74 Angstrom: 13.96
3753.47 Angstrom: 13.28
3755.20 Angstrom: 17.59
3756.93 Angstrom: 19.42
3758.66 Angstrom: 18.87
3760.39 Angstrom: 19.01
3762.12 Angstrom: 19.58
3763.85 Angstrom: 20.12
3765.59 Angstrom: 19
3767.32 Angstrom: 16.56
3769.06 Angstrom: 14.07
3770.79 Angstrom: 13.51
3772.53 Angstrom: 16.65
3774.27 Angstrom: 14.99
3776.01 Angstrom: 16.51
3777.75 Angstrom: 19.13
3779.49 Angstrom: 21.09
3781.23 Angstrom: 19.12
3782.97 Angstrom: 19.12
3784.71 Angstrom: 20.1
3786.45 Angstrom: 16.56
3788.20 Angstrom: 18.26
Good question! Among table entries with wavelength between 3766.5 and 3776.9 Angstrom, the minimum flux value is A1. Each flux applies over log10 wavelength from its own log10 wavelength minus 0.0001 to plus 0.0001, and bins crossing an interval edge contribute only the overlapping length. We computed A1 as 13.51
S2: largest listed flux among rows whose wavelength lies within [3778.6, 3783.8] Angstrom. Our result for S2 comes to 21.09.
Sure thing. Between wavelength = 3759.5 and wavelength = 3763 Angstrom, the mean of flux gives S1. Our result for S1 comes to 19.3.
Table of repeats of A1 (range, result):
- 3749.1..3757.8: 10.08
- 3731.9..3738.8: 9.923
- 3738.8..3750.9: 7.567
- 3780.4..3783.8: 19.12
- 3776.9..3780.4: 19.13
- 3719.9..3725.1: 8.94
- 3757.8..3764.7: 18.87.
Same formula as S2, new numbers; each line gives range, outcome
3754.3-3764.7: 20.12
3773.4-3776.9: 16.51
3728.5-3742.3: 20.42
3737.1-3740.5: 20.36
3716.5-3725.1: 20.95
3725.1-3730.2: 18.53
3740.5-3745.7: 21.05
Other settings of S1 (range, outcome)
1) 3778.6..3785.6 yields 19.9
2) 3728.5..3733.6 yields 15.3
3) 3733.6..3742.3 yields 15.7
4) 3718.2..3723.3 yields 10.8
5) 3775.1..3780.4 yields 18.9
